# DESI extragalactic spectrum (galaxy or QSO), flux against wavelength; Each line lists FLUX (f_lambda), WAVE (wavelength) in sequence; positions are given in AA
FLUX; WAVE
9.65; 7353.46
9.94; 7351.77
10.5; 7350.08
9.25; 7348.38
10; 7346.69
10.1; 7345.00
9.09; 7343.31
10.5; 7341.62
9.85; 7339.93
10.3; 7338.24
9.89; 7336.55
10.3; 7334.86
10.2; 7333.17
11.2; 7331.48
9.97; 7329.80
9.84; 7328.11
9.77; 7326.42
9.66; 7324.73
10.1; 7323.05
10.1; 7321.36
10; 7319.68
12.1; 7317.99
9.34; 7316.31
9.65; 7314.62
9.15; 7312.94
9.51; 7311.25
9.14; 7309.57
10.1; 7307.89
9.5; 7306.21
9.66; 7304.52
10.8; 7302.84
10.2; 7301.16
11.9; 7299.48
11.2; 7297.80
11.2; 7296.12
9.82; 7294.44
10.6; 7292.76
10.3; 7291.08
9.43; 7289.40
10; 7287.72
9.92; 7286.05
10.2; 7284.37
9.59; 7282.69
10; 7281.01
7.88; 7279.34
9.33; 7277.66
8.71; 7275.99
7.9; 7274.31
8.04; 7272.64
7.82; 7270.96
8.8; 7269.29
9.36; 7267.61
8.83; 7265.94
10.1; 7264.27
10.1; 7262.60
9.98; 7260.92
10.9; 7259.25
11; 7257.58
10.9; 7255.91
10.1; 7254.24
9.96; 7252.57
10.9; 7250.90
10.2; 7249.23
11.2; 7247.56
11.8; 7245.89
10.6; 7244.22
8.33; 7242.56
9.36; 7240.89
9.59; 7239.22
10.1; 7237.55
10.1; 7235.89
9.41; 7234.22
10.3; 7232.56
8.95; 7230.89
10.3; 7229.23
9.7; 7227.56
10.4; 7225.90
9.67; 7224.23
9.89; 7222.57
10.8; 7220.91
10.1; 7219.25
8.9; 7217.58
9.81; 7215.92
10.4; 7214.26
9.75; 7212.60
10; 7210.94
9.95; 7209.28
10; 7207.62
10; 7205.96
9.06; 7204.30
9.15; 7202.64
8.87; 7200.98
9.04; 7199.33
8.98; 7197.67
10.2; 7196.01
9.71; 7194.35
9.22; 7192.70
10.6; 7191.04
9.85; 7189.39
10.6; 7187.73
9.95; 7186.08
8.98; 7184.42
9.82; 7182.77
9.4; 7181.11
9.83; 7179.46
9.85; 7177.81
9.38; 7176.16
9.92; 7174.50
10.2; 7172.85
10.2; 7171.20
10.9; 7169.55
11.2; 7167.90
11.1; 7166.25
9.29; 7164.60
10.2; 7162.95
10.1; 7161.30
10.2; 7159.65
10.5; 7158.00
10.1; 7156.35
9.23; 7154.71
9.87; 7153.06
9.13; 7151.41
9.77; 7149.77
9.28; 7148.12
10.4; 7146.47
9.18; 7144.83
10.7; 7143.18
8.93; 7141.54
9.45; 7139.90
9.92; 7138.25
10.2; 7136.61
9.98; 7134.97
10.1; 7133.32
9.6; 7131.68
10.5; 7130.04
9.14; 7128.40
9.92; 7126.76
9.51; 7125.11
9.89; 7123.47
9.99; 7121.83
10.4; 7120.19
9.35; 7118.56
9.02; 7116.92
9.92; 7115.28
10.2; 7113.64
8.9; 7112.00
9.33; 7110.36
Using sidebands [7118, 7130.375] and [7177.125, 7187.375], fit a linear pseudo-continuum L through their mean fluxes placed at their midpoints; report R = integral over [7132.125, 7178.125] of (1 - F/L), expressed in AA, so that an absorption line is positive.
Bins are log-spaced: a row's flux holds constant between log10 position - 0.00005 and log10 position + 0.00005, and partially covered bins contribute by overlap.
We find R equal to -1.1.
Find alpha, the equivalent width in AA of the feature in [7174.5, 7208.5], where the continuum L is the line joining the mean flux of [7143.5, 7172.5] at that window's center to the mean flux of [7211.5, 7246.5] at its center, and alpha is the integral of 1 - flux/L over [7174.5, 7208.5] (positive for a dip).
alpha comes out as 1.2 AA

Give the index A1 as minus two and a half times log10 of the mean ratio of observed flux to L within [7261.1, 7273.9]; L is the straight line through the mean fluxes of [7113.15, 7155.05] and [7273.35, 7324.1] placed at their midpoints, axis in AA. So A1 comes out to 0.10 mag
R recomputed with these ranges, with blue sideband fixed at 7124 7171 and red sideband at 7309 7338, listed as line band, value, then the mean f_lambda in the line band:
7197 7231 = 0.85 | 9.72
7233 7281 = 1.38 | 9.7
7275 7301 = -0.01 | 10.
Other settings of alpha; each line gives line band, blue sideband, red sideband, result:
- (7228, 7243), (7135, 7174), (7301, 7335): 0.5 AA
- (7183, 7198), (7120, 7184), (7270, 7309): 0.1 AA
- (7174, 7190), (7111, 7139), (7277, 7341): 0.2 AA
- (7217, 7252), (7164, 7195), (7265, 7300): -1.0 AA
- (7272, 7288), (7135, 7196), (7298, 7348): 1.4 AA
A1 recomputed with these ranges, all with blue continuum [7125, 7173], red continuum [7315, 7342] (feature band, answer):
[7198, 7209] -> 0.07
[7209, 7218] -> 0.02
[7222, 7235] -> 0.03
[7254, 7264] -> -0.04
